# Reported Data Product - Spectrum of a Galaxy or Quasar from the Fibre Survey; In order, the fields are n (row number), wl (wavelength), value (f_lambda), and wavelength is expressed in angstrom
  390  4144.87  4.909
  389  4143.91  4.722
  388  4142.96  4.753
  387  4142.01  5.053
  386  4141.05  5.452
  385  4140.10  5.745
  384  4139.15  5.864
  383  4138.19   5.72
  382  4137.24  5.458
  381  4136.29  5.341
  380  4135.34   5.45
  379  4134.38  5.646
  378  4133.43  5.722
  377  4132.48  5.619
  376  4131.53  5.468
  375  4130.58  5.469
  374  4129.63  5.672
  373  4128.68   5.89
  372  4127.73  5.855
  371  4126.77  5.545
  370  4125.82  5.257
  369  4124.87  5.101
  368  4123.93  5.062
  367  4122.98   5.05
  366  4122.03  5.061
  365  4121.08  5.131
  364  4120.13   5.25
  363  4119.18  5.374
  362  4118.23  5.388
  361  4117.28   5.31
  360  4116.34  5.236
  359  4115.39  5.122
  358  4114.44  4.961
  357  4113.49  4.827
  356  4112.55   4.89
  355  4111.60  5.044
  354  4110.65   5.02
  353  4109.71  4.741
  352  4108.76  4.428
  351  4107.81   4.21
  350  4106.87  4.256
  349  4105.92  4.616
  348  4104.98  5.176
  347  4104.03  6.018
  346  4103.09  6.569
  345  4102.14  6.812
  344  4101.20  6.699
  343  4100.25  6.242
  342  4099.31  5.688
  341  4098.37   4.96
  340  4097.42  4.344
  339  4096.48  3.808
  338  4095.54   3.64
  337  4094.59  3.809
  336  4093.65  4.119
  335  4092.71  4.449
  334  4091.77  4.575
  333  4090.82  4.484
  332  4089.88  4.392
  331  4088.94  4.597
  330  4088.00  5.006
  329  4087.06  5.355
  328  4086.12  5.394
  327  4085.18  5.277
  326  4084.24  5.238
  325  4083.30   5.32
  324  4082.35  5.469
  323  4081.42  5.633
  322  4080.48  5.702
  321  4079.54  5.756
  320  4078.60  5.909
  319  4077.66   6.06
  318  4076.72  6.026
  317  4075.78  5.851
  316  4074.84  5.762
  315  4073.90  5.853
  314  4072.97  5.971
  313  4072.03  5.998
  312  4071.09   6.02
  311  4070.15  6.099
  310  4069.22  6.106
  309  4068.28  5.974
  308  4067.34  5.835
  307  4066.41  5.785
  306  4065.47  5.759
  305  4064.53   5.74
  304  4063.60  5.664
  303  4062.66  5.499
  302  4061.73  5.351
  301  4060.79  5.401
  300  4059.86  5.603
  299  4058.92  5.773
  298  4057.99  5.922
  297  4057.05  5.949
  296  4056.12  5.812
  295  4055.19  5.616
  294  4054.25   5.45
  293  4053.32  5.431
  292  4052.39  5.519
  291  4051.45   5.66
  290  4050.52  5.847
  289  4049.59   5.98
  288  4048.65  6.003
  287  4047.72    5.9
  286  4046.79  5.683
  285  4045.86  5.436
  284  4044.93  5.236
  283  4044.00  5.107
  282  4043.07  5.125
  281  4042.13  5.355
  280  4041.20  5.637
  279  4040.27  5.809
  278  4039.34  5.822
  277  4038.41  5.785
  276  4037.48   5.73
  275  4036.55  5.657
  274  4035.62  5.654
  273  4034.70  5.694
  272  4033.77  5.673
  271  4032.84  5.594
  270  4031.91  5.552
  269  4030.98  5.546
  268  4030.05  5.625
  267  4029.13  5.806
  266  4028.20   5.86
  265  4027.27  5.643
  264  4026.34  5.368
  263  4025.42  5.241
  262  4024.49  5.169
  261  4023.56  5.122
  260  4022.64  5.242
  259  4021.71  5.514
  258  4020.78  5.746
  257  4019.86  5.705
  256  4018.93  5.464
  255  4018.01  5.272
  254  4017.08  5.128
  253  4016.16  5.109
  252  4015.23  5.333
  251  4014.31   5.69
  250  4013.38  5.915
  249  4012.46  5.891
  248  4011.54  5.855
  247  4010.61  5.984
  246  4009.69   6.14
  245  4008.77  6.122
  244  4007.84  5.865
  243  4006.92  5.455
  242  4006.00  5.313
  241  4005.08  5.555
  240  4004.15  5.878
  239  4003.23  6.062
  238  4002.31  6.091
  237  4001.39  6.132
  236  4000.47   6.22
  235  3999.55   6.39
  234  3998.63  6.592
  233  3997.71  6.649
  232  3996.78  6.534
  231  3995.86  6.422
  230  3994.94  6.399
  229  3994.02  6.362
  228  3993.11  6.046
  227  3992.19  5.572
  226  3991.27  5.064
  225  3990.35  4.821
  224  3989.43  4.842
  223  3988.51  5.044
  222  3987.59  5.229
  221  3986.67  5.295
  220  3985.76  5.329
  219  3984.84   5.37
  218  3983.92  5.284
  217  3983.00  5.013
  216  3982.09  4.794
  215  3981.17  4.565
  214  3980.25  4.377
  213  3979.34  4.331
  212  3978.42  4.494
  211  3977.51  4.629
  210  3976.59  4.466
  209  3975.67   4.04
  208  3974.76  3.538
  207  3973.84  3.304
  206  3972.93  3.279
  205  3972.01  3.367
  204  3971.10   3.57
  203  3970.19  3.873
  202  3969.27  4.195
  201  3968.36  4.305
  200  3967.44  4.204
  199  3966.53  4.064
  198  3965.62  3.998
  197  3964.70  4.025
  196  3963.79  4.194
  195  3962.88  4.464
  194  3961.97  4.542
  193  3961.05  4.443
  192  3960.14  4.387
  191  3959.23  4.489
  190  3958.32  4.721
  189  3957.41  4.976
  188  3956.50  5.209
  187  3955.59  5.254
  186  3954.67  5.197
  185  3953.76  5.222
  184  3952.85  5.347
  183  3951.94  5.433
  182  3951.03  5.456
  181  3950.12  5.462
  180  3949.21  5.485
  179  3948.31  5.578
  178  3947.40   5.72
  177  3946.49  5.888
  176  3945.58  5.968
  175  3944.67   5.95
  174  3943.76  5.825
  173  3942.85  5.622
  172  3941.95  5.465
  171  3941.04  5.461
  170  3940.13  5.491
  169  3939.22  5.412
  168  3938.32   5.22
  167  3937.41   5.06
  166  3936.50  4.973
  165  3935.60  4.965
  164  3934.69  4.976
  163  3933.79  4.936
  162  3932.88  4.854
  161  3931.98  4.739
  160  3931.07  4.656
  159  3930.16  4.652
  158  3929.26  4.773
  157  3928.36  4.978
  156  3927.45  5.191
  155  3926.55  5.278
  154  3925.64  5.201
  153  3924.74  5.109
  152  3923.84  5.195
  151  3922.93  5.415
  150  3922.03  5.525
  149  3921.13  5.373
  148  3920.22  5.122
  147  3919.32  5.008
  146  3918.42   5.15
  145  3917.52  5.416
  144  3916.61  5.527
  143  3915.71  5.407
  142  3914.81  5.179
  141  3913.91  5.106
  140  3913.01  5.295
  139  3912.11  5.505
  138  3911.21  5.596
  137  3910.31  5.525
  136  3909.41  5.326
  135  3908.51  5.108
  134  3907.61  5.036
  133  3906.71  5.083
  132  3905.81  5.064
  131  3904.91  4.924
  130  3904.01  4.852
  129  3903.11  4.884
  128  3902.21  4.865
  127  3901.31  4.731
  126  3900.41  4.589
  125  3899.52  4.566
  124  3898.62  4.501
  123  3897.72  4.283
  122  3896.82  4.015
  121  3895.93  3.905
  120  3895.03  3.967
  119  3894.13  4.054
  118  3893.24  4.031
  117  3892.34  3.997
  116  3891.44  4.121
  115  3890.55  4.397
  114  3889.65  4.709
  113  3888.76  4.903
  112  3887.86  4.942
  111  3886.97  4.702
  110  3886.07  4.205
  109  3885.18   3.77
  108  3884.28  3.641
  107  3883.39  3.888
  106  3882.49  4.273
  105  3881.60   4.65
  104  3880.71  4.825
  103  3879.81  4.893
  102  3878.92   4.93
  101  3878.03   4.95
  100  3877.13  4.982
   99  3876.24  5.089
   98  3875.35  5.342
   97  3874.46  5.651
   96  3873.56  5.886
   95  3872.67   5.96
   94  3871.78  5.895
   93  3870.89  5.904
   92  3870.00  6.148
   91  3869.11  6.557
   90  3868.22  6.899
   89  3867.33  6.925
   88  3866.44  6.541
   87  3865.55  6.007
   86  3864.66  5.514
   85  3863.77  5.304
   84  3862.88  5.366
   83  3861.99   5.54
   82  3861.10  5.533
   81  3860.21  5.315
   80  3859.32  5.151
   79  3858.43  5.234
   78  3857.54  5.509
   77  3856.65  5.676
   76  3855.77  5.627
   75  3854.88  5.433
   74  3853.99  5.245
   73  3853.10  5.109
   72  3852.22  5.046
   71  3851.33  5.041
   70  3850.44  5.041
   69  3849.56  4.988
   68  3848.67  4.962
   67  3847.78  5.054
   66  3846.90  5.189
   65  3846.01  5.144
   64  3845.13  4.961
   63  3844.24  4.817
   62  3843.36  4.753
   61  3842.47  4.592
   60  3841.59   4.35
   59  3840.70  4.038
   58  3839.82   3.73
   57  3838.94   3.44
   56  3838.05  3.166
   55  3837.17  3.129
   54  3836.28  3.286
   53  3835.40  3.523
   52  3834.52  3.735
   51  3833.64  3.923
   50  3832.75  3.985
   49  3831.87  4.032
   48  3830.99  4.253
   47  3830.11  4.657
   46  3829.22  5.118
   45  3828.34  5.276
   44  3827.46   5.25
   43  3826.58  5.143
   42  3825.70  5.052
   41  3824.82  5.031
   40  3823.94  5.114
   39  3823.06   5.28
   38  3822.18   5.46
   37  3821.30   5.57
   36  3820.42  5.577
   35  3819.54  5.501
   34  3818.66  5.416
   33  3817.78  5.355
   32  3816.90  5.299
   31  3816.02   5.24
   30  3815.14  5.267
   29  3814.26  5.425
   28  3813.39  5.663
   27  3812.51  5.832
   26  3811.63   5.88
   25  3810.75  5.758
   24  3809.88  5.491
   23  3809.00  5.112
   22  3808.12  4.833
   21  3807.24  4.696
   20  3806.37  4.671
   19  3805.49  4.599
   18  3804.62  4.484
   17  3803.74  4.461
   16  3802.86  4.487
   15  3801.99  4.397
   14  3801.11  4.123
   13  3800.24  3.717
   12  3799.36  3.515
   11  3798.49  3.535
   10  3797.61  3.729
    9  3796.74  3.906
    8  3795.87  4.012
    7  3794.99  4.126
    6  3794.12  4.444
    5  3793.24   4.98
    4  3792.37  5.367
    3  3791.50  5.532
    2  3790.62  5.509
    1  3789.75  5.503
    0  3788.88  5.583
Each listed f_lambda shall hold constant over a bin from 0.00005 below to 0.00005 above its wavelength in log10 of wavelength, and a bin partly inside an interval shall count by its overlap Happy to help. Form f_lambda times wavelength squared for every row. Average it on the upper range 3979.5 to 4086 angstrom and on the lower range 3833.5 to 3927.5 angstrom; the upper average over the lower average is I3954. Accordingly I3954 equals 1.23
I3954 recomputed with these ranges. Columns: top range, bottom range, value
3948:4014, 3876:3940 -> 1.10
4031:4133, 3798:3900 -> 1.25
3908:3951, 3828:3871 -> 1.11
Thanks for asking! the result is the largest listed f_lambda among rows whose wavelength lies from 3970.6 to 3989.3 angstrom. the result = 5.37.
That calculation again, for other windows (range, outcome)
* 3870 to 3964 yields 6.148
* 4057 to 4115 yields 6.812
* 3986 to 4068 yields 6.649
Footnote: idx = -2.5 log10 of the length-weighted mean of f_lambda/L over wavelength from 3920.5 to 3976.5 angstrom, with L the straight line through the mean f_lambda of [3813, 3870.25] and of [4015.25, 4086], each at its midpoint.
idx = 0.10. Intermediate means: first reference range 5.05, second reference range 5.63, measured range 4.87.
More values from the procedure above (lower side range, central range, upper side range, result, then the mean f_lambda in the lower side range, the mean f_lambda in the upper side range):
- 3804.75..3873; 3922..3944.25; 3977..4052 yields 0.04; 5.1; 5.57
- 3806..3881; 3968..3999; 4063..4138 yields 0.07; 5.12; 5.34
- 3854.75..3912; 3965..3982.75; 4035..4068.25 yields 0.30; 5.06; 5.65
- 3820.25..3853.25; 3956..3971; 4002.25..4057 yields 0.21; 4.62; 5.62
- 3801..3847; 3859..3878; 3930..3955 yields -0.16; 4.77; 5.33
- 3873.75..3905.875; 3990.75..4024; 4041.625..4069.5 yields -0.10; 4.56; 5.65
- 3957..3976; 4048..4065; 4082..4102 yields -0.21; 4.09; 4.93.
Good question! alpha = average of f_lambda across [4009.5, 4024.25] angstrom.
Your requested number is 5.55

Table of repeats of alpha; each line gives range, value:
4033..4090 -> 5.64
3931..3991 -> 4.83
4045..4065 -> 5.67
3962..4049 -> 5.28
